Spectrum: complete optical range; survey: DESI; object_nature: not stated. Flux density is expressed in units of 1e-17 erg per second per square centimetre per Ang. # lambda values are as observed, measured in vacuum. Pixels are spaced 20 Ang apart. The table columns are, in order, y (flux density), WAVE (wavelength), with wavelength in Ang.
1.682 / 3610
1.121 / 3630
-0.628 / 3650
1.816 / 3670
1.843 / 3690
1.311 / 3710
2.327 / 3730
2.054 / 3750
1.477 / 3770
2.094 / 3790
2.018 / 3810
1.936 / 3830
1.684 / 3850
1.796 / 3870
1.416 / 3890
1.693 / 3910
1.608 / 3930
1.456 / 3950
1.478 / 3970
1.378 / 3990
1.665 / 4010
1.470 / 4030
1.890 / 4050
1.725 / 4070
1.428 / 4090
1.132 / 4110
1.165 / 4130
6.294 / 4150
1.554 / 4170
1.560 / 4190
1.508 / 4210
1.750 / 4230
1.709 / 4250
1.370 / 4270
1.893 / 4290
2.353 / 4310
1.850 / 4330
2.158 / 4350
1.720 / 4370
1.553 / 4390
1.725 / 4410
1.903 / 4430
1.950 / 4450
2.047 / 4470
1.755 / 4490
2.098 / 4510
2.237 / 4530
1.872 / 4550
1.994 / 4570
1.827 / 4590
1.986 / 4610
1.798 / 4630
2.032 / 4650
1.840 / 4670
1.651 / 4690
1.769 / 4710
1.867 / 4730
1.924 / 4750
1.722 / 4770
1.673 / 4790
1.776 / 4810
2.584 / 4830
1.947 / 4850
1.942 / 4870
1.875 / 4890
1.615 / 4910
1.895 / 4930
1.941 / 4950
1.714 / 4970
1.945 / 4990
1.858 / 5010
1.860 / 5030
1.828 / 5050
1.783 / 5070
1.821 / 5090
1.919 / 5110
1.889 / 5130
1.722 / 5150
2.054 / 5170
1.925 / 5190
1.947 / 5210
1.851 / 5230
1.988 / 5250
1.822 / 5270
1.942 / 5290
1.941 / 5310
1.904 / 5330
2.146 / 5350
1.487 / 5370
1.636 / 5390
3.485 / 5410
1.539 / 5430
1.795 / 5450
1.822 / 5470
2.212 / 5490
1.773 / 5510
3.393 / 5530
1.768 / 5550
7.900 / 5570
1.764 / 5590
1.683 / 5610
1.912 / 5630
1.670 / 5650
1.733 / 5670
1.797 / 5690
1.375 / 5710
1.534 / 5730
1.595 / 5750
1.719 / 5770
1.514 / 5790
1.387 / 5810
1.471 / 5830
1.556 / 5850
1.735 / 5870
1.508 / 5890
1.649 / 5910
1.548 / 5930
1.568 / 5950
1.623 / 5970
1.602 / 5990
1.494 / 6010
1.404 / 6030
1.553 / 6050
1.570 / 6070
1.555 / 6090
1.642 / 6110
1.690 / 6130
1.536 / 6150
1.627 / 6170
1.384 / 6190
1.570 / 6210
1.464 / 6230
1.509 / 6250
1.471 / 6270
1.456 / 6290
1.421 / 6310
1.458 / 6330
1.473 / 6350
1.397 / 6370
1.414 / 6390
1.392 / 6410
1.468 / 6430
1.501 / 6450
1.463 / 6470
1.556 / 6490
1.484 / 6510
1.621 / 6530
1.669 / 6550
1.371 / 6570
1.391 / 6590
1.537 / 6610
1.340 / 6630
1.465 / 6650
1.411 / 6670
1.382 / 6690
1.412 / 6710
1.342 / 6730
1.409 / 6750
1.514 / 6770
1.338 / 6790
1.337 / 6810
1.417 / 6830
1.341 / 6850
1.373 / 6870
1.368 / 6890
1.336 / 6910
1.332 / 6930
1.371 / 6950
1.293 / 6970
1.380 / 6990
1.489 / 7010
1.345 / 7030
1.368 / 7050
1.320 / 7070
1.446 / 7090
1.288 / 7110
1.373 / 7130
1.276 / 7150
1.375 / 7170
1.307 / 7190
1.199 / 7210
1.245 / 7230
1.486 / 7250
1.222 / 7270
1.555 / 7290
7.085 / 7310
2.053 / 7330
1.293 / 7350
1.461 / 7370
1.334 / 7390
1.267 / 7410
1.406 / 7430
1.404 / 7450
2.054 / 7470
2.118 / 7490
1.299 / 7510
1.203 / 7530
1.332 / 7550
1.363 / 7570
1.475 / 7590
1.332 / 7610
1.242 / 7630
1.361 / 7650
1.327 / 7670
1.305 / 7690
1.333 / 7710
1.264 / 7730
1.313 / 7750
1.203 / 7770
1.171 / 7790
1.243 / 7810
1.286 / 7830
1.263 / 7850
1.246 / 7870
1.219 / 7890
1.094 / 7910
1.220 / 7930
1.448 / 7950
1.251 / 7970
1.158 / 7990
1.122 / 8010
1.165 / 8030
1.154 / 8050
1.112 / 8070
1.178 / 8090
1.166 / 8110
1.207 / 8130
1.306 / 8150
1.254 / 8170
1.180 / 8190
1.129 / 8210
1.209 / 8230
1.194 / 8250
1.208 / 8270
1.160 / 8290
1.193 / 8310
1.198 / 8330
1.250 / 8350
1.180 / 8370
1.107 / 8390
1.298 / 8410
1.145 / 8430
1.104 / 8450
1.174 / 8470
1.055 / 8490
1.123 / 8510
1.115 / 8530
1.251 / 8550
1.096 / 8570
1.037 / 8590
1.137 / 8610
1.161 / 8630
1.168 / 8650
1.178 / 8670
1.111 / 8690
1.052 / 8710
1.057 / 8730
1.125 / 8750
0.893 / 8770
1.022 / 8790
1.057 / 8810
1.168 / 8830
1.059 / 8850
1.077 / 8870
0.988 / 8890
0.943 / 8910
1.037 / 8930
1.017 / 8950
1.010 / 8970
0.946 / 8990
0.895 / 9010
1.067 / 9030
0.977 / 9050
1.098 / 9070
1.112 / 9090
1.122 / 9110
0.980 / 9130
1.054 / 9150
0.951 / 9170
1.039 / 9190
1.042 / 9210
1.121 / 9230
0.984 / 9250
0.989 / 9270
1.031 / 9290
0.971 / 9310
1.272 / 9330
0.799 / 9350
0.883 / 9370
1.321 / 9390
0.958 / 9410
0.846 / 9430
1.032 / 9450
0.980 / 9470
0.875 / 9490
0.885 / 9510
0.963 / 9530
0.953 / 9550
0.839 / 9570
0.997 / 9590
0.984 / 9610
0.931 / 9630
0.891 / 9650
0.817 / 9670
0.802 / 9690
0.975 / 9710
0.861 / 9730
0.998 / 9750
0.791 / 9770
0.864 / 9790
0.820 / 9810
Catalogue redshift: 0.11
